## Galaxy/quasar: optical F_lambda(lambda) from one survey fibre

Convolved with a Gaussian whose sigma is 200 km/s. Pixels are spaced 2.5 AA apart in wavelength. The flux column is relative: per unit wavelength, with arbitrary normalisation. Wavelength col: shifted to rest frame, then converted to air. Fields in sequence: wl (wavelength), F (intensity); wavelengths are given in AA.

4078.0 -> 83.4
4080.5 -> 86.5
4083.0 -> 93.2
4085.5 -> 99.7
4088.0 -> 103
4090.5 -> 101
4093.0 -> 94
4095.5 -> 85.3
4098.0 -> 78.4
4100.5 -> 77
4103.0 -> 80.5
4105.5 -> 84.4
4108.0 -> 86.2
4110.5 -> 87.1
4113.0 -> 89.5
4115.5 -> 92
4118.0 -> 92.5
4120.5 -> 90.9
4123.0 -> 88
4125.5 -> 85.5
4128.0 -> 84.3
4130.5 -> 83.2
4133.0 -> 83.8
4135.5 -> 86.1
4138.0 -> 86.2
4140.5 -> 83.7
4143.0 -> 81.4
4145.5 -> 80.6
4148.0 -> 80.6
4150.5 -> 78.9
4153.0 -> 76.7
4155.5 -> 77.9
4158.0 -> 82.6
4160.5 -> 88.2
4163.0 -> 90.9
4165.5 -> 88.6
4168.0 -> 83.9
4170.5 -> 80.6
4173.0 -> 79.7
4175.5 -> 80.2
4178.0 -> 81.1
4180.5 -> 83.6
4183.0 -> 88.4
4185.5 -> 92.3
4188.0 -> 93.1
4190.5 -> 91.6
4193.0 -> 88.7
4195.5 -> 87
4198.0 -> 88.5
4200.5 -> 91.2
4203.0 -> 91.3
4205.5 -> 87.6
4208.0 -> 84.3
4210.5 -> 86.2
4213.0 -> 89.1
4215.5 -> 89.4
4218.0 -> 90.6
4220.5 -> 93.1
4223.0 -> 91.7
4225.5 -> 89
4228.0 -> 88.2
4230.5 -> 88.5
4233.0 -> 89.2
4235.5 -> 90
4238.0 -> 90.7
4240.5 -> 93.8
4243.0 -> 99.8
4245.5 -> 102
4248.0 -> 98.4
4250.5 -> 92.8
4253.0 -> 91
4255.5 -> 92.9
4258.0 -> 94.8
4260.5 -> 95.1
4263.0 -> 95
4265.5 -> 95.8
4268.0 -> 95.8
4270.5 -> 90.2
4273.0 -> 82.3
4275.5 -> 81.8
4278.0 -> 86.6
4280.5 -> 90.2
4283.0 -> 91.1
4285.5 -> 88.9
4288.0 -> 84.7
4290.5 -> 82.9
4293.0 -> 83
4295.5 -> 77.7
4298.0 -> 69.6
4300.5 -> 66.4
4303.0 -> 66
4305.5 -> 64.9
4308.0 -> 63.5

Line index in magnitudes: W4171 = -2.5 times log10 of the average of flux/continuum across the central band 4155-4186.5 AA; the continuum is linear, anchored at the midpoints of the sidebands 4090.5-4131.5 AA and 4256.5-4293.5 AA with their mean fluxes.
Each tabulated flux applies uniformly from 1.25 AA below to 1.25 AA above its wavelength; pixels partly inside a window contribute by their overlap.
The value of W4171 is 0.039 mag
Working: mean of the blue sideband 86.6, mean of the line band 84.6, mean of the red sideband 89.4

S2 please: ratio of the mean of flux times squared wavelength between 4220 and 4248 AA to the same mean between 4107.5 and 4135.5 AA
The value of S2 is 1.12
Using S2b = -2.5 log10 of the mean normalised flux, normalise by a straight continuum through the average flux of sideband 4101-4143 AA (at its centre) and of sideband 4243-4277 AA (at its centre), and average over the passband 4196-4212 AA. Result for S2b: 0.026 mag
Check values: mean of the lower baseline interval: 86.2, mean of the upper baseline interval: 93.1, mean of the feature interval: 88.1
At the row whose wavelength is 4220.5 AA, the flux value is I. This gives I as 93.1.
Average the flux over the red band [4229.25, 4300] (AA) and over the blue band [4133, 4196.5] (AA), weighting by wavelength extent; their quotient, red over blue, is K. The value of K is 1.1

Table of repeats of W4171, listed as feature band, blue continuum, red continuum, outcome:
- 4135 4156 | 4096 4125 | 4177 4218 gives 0.07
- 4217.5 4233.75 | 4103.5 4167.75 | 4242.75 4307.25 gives -0.05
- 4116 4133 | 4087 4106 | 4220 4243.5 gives 0.01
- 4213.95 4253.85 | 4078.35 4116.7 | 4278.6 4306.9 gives -0.13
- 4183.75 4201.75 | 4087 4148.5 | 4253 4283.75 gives -0.02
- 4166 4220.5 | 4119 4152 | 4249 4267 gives 0.02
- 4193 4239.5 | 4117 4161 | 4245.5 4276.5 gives 0.00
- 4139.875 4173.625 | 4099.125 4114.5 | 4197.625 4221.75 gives 0.05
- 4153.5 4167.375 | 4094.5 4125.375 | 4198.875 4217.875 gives 0.03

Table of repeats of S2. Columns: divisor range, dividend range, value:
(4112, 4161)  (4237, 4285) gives 1.16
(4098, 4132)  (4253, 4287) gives 1.14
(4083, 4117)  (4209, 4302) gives 1.07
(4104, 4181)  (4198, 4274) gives 1.13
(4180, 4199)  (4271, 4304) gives 0.95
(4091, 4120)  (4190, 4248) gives 1.11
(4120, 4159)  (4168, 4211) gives 1.07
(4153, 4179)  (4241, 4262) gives 1.20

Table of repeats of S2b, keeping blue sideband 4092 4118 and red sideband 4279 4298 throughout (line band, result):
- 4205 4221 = -0.04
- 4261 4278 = -0.07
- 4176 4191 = -0.03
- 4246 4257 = -0.12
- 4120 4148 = 0.01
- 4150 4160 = 0.07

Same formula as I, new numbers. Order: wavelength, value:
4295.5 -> 77.7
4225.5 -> 89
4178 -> 81.1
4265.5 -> 95.8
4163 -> 90.9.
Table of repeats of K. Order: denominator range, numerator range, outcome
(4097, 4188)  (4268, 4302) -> 0.98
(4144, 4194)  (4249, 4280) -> 1.08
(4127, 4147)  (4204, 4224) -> 1.06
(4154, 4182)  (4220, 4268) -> 1.12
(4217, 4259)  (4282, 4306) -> 0.84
